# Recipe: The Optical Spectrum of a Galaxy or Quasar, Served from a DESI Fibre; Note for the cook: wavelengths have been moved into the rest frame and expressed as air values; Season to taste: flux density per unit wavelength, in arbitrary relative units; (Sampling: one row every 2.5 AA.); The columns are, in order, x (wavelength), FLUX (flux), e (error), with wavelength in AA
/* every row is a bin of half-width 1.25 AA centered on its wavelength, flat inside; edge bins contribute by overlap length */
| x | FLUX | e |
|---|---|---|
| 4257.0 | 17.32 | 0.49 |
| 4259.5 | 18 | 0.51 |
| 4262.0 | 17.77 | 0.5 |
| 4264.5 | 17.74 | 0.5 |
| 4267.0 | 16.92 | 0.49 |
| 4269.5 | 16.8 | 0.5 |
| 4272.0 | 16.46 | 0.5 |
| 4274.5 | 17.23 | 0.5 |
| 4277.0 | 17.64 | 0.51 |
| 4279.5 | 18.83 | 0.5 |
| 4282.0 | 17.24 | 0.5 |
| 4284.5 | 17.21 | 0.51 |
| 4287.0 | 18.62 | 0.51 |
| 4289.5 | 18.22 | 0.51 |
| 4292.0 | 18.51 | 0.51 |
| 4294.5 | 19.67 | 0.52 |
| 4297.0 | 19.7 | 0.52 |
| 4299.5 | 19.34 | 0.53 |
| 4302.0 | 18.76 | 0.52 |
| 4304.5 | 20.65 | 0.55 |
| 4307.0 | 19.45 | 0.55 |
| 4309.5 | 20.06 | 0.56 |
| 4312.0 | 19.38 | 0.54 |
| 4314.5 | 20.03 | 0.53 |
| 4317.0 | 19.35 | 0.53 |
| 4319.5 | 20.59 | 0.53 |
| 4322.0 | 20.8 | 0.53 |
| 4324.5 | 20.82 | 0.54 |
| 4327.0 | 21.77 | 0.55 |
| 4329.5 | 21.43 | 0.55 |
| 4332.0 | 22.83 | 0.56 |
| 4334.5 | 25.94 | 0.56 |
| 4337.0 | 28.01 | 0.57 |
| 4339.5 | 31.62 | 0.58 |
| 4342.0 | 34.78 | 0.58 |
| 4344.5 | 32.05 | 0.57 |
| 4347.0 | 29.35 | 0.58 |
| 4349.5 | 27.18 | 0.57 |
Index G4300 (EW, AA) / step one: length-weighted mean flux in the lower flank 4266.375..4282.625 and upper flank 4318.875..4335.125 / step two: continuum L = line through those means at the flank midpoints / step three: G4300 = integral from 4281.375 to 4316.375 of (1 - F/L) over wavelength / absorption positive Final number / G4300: 0.6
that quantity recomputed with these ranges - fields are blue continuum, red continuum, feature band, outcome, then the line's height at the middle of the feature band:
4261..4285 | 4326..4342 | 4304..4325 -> 2.9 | 23.3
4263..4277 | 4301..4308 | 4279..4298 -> 0.0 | 18.5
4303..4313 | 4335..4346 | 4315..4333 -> 3.1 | 25.4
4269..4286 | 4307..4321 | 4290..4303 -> -0.3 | 18.7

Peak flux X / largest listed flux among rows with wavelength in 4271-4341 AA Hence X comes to 31.62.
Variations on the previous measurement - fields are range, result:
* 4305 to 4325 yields 20.82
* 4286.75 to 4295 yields 19.67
